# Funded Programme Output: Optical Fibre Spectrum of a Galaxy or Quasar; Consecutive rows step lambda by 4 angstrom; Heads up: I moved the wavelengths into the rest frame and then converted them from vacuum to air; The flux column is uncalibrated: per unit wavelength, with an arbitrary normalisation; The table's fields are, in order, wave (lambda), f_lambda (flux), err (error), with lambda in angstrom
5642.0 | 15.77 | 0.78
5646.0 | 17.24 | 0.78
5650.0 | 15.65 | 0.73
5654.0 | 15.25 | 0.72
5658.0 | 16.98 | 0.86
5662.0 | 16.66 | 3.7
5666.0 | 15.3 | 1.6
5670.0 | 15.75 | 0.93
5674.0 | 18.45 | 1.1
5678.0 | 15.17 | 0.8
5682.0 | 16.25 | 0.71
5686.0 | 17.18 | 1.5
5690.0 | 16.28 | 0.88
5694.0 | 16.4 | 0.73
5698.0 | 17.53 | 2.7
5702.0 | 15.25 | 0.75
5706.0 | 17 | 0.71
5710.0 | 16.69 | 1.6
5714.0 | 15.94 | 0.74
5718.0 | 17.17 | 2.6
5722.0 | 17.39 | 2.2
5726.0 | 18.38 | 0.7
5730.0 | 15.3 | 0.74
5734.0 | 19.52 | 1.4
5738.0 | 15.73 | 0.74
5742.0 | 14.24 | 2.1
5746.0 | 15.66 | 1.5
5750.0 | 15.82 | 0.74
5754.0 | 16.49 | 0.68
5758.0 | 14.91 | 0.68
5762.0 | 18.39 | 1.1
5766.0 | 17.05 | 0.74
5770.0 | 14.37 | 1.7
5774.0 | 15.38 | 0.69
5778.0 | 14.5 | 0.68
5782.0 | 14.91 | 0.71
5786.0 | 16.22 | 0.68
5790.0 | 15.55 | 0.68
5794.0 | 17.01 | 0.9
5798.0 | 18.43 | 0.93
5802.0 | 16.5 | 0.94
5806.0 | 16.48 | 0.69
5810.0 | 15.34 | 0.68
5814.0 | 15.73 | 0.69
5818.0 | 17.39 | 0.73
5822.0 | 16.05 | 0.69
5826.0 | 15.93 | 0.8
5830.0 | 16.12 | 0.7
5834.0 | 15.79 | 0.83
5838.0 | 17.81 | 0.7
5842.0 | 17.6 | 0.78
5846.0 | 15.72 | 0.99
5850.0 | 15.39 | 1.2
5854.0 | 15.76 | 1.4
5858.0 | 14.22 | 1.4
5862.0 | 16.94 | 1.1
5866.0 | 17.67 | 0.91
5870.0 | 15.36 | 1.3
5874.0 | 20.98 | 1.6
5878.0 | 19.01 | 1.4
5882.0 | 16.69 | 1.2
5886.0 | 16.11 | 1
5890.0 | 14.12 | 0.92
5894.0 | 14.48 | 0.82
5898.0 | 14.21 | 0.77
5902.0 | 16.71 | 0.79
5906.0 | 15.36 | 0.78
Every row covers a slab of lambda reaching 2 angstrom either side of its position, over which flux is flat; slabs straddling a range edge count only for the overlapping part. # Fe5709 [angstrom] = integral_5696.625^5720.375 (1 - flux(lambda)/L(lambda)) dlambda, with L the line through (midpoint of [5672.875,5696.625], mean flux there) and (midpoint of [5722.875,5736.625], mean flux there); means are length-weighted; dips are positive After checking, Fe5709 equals 0.7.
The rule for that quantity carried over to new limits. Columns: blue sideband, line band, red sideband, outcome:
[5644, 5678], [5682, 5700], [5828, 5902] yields -0.5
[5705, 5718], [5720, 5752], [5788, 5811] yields 0.2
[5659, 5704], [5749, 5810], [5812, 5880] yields 1.7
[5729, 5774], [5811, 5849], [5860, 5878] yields 2.0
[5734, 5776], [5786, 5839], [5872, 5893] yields 0.4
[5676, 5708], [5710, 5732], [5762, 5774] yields -0.7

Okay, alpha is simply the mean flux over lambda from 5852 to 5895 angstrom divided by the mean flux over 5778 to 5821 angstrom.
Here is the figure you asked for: 1.0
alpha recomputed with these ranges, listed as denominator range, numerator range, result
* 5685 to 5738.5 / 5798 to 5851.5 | 0.97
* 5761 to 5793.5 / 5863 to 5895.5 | 1.07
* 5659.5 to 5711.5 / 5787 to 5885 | 1.01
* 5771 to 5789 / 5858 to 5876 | 1.14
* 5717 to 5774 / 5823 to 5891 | 1.01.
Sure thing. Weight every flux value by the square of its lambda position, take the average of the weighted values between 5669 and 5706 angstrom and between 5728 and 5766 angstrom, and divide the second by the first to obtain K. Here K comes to 1.01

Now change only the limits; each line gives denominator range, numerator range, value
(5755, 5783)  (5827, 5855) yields 1.07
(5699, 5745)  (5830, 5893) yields 1.05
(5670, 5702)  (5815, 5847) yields 1.05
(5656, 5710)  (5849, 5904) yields 1.06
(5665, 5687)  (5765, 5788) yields 0.97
